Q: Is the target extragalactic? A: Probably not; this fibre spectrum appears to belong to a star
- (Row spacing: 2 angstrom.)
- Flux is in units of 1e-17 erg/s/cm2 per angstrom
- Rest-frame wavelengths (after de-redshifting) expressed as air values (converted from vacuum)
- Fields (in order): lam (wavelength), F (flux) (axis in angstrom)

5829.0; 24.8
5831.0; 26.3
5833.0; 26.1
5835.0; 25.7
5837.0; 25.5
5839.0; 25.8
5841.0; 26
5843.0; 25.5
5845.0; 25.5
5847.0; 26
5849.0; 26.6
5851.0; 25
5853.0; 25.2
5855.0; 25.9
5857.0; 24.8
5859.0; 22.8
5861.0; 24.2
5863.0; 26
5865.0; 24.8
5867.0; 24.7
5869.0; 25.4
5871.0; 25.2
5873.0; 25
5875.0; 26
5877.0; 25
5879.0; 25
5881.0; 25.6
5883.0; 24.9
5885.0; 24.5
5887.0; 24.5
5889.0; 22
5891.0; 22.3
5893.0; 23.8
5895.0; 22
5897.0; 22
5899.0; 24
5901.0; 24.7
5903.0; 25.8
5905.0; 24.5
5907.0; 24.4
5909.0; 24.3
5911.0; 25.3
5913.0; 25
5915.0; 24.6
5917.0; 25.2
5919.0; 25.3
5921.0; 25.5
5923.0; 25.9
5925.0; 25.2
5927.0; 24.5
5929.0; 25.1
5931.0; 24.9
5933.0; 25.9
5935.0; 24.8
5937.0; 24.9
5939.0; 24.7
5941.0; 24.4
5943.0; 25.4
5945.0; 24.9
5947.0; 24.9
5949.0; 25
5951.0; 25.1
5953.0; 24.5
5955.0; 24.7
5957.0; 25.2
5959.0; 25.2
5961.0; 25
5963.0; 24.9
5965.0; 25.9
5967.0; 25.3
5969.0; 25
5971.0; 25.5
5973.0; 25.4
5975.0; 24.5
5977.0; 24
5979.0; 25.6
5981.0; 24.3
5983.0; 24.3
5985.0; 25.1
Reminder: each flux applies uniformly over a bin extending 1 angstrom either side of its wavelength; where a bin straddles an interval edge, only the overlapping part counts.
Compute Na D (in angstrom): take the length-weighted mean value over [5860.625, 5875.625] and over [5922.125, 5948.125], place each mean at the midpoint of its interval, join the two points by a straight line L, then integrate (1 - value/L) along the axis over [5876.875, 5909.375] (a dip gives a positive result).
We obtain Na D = 1.4 angstrom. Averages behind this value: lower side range 25.2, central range 24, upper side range 25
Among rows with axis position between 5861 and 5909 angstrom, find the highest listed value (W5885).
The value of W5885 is 26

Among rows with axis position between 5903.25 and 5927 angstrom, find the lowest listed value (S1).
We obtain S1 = 24.3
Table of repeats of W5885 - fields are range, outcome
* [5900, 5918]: 25.8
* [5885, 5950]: 25.9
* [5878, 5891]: 25.6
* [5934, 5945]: 25.4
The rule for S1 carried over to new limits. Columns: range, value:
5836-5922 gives 22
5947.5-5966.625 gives 24.5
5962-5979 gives 24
